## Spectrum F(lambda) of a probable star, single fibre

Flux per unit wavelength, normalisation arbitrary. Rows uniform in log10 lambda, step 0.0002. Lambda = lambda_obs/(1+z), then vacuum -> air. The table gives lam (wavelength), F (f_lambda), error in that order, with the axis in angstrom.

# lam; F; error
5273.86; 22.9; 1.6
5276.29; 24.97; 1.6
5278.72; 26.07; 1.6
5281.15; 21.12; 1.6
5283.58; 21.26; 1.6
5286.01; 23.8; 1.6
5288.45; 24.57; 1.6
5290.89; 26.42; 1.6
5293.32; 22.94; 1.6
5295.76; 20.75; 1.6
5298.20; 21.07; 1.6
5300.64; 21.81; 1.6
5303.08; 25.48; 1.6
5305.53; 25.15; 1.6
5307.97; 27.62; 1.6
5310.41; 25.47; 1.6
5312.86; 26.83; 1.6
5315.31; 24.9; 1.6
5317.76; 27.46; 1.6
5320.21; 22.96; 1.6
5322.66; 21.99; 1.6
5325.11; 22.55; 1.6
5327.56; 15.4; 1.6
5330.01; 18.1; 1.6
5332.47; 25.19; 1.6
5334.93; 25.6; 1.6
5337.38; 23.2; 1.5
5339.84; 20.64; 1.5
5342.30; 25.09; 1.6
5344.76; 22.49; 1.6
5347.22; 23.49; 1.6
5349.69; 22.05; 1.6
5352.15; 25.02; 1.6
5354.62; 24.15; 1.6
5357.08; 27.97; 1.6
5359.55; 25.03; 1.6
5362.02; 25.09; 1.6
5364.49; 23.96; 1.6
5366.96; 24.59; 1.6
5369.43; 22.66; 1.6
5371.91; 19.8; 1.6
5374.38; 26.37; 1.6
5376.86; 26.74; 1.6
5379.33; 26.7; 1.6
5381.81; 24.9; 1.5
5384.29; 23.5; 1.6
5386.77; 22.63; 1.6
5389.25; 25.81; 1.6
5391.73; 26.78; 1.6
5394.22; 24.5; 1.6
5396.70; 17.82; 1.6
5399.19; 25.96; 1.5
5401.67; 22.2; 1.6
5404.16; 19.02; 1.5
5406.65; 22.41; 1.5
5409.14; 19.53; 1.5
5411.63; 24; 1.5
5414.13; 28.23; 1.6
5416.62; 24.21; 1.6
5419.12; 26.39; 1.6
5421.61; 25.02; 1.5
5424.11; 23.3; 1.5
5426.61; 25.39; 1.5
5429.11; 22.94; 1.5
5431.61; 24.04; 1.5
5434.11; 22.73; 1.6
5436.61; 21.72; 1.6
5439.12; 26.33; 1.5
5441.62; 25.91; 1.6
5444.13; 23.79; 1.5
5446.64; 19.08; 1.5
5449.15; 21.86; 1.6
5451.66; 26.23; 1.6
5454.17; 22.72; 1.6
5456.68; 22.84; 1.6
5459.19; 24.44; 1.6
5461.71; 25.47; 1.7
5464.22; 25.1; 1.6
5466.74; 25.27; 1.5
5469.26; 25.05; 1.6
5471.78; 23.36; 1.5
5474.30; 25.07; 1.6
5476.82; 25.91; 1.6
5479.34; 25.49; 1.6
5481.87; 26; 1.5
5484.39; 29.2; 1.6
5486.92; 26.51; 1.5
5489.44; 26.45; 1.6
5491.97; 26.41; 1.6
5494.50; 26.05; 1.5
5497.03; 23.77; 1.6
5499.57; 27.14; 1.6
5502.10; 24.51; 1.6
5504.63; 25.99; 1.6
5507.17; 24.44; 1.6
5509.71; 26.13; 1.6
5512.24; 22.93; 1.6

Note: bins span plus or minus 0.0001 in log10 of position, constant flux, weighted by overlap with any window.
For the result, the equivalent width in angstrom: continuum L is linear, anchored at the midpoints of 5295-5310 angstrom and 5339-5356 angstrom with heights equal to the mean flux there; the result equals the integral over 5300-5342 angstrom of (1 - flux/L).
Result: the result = 0.1 angstrom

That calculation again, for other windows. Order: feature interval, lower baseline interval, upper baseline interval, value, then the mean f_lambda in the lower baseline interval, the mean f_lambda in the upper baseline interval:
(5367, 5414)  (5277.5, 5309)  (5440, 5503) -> 1.59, 23.7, 25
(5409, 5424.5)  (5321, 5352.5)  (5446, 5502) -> -0.58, 22.3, 25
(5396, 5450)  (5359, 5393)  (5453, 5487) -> 3.33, 24.6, 25.1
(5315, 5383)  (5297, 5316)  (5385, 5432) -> 1.72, 24.8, 23.7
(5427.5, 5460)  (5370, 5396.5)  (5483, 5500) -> 2.71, 24.4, 26.5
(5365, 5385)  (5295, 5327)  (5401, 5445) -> -0.46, 24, 23.7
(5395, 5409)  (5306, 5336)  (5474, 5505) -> 1.92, 23.7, 26.1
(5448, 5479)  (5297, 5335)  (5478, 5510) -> 1.33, 23.5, 26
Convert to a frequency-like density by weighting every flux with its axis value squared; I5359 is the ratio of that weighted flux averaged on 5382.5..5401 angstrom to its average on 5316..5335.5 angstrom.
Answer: 1.1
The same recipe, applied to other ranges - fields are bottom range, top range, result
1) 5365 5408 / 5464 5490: 1.13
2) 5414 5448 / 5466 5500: 1.09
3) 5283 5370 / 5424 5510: 1.10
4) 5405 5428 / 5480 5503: 1.12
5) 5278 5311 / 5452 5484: 1.12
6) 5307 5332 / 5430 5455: 1.05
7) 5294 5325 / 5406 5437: 1.03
